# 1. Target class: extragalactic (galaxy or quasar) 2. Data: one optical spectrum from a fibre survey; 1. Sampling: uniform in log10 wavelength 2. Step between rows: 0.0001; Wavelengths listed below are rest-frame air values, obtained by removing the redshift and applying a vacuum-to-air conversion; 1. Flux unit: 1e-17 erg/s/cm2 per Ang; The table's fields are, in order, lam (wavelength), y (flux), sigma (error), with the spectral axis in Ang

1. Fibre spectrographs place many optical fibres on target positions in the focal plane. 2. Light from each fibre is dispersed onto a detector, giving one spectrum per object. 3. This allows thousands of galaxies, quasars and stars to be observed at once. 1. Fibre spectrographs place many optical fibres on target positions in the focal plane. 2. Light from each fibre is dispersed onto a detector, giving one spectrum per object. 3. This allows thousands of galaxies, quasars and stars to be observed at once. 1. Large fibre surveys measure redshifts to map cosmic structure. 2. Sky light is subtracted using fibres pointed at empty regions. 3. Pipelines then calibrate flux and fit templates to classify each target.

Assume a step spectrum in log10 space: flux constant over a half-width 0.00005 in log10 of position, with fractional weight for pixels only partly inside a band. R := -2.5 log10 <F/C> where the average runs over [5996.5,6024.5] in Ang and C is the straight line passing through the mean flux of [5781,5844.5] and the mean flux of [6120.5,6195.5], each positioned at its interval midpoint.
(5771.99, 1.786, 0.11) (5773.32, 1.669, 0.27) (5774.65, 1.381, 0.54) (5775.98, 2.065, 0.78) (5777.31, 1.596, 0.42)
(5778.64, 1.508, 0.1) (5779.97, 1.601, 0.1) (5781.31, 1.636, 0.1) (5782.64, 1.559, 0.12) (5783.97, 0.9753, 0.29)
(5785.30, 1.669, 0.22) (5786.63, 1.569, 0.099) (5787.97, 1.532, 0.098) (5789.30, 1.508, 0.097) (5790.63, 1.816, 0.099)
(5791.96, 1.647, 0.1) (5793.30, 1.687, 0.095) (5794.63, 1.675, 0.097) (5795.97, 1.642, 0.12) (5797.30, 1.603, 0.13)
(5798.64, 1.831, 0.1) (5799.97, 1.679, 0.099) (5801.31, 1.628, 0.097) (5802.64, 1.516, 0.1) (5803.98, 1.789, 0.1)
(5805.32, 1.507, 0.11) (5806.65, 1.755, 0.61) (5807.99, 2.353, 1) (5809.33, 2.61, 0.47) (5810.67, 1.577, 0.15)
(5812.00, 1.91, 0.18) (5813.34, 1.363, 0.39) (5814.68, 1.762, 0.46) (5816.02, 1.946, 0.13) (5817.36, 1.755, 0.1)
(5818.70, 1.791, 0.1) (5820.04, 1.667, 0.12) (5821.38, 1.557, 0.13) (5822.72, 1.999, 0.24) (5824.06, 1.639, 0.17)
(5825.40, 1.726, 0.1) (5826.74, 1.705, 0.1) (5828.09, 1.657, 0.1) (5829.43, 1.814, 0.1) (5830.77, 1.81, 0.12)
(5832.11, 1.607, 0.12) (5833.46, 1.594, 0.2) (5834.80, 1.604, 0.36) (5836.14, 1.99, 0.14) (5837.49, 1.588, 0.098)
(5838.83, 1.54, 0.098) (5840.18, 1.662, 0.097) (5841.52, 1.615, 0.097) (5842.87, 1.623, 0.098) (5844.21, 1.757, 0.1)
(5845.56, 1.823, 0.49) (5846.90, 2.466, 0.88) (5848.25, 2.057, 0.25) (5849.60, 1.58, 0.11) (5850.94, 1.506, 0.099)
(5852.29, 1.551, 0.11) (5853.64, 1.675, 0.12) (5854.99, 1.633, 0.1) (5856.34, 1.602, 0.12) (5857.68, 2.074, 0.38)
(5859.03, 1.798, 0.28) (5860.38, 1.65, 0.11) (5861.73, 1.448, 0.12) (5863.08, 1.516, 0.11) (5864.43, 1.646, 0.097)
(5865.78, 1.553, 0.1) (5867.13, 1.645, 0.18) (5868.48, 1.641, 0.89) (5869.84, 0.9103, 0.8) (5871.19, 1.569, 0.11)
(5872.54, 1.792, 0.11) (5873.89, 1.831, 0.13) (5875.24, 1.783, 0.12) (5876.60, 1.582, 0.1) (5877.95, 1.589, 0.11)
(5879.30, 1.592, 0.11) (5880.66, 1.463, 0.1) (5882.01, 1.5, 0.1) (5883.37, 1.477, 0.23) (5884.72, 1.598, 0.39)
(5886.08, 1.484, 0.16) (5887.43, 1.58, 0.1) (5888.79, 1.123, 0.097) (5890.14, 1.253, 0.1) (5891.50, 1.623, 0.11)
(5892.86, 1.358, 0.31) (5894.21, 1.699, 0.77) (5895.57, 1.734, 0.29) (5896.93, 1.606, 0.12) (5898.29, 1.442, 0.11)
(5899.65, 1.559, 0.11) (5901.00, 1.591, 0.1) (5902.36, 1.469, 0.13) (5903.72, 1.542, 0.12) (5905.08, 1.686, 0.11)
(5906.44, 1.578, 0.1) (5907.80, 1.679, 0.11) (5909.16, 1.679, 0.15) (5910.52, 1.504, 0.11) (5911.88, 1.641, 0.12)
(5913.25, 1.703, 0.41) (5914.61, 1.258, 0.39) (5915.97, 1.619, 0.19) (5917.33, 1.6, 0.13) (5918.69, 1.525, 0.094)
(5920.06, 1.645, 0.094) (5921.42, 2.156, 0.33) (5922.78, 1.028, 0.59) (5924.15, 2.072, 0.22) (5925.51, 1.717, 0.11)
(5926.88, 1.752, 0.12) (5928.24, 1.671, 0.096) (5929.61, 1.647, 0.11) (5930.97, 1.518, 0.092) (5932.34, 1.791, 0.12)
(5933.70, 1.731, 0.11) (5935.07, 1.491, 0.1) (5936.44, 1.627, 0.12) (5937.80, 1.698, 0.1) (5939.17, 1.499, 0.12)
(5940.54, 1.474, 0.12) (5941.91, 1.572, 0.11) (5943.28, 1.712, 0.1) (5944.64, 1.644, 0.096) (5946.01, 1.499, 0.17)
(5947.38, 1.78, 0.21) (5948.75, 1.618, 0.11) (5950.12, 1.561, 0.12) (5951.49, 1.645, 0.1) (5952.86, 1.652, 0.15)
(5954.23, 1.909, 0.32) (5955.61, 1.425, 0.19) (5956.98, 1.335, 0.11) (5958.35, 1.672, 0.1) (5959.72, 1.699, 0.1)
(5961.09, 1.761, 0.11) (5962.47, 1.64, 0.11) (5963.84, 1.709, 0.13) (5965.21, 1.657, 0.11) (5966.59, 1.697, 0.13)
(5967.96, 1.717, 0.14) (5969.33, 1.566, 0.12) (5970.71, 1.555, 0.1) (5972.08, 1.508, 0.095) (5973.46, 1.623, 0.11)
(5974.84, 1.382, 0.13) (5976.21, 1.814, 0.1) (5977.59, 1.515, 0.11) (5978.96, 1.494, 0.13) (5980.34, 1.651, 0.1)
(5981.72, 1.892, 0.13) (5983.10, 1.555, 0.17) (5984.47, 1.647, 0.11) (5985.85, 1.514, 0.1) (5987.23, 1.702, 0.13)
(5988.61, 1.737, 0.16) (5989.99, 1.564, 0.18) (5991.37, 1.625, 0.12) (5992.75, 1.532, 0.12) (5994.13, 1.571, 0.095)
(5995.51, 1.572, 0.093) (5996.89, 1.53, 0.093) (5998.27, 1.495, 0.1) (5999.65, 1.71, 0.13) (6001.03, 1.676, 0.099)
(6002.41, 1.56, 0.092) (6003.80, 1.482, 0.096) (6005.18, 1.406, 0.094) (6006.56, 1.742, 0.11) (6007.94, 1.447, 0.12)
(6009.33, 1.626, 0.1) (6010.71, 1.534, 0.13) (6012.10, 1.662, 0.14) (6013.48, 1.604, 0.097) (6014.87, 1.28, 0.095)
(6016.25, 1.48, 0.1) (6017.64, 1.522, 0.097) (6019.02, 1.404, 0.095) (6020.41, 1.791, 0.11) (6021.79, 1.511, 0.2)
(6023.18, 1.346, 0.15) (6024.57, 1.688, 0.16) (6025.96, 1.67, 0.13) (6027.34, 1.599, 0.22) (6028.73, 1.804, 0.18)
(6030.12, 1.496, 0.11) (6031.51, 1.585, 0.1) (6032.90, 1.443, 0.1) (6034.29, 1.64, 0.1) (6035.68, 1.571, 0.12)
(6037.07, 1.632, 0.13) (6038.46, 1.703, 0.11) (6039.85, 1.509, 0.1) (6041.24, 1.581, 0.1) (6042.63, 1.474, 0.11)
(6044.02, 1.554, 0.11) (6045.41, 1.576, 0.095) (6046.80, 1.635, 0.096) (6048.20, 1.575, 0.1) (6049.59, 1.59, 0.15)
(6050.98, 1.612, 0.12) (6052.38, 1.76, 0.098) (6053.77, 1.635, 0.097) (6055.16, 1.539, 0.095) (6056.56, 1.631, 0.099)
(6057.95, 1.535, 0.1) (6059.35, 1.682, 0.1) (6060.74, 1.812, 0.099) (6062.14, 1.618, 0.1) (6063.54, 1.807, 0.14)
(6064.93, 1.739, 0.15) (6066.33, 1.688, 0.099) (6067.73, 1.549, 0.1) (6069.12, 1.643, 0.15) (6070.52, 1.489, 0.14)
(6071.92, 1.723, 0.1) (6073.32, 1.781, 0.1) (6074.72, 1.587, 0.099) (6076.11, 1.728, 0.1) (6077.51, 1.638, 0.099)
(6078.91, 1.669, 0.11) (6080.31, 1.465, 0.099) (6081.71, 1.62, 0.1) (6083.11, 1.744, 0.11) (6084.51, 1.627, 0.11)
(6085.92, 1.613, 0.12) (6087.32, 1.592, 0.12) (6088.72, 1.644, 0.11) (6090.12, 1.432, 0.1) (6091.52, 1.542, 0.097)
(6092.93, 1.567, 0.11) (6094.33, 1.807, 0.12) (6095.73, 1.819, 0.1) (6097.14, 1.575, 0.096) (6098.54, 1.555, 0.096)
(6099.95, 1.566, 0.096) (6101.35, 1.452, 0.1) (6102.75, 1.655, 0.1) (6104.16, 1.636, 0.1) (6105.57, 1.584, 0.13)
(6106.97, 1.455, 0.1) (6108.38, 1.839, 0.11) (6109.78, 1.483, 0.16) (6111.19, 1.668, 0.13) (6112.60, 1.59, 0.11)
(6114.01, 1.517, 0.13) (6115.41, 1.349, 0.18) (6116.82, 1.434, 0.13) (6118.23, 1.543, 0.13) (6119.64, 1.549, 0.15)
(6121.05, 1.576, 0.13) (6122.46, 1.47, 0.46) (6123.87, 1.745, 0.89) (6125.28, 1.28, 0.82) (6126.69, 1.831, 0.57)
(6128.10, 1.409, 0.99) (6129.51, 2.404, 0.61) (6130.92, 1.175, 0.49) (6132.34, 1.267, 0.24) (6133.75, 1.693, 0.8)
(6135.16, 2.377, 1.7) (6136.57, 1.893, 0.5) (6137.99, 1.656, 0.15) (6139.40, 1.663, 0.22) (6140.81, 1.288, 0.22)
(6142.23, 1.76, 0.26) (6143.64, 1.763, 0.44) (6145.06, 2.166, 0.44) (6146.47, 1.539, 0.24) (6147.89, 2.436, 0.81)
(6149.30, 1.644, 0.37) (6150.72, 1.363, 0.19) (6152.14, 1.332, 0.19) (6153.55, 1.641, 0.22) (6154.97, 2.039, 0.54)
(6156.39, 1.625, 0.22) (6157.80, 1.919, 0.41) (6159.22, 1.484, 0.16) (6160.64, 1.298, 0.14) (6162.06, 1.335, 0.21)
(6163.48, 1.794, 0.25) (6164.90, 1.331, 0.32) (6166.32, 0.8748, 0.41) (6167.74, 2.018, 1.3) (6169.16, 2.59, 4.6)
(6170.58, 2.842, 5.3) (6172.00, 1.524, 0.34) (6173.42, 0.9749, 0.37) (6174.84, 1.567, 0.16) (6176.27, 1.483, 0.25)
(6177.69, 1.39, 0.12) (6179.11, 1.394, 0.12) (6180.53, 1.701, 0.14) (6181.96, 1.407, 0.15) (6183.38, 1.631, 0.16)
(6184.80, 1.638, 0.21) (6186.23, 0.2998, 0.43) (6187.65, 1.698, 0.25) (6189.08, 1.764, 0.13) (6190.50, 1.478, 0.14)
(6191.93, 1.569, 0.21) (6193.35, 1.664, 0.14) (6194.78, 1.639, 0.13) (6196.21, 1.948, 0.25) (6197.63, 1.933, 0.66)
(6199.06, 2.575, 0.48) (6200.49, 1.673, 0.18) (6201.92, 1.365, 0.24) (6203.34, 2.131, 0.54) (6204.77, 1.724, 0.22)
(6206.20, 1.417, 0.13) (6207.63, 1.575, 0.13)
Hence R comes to 0.078 mag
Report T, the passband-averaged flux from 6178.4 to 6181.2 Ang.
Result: 1.55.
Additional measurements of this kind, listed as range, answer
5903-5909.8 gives 1.63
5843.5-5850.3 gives 1.93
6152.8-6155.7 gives 1.83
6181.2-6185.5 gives 1.56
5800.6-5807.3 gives 1.64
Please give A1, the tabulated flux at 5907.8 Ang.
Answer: 1.679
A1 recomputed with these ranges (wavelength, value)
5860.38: 1.65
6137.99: 1.656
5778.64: 1.508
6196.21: 1.948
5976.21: 1.814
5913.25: 1.703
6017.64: 1.522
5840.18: 1.662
